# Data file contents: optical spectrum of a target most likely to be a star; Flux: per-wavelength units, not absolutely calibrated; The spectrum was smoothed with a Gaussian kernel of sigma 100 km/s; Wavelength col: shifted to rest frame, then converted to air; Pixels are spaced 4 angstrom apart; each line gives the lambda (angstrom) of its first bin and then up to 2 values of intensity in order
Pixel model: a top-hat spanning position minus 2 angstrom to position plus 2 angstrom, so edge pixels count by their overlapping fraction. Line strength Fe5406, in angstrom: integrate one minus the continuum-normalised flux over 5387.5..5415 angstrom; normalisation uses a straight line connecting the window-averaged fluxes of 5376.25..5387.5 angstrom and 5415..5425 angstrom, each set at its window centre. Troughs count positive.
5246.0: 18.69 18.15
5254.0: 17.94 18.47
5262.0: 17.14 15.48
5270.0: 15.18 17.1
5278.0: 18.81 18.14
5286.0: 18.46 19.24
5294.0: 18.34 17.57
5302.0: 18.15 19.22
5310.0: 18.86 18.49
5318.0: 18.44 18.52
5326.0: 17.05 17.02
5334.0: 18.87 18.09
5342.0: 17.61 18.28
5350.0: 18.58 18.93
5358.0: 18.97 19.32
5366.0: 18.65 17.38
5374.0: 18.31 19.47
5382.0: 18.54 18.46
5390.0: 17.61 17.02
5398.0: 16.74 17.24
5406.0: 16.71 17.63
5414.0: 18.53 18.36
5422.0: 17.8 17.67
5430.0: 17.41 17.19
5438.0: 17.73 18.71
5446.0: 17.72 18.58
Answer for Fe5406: 1.7 angstrom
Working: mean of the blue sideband 18.8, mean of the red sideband 18.1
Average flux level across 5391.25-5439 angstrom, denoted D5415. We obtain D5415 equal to 17.5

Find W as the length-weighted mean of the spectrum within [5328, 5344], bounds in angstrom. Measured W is 17.9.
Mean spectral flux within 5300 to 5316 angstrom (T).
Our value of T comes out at 18.7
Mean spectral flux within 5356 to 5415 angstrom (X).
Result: 18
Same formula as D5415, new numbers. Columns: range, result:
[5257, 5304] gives 17.7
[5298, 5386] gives 18.4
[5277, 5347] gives 18.3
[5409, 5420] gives 18.2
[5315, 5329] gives 18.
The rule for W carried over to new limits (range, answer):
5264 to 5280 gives 16.6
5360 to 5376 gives 18.4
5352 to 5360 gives 18.9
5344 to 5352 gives 18.4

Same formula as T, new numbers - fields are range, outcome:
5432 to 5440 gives 17.5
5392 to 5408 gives 16.9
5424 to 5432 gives 17.5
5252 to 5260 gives 18.2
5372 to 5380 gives 18.9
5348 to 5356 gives 18.8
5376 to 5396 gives 18.2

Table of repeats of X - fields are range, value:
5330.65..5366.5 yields 18.5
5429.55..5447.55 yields 17.8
